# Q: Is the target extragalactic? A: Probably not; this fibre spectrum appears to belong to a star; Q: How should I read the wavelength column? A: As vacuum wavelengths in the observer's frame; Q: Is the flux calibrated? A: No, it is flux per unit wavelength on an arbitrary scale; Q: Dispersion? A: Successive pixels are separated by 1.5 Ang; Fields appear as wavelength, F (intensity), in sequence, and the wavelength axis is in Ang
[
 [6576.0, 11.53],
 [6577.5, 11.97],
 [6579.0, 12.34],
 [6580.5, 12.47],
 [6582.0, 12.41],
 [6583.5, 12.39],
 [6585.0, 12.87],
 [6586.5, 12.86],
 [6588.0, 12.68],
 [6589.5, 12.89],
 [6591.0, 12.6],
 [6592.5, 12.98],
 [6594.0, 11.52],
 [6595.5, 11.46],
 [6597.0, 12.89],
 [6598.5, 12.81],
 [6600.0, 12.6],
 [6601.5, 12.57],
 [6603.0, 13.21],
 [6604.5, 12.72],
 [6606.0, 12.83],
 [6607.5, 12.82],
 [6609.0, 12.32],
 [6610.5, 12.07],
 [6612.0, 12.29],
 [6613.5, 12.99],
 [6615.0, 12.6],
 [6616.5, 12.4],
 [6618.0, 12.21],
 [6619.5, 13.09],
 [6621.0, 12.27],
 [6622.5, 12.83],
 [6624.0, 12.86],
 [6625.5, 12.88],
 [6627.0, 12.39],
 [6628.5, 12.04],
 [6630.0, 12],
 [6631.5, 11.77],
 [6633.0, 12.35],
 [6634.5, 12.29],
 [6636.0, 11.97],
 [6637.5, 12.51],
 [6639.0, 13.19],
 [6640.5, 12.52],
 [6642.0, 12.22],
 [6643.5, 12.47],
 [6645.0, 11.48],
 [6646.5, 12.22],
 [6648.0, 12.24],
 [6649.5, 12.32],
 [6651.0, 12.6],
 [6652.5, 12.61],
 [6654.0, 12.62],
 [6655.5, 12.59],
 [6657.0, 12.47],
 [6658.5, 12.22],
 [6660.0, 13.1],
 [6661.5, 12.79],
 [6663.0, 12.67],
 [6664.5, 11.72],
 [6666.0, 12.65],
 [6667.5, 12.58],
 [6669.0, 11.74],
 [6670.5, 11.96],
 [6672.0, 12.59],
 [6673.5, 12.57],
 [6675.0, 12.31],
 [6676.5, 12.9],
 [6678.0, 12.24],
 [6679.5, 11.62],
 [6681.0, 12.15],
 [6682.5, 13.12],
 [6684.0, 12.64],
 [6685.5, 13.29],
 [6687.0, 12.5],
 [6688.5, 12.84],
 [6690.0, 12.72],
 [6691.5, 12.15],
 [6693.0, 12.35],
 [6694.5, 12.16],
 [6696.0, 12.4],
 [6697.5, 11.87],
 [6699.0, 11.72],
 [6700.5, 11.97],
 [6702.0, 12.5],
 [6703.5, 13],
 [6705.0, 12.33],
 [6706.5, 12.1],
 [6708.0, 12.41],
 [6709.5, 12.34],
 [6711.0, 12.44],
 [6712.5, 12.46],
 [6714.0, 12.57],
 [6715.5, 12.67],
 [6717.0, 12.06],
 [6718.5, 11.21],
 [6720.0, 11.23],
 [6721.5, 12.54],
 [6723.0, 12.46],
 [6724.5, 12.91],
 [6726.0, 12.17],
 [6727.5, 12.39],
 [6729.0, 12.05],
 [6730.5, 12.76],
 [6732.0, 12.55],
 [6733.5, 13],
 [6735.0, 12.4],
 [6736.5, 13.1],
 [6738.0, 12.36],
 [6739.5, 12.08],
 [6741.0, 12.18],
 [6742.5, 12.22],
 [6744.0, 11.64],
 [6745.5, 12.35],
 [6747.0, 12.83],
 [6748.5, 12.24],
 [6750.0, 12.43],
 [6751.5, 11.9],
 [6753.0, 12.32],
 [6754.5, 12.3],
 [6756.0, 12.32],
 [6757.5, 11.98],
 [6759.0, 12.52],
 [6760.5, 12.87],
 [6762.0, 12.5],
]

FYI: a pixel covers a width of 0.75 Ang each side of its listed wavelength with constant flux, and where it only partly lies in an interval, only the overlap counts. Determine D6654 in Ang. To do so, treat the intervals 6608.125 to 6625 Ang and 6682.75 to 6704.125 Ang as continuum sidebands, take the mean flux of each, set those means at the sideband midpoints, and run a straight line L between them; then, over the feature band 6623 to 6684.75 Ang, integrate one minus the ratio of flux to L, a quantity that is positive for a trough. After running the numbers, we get 0.5 Ang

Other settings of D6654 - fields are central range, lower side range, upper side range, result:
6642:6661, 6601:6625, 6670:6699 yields 0.2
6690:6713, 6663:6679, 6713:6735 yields 0.1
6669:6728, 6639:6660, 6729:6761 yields 0.2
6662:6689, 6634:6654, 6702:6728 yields -0.2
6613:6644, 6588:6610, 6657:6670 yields 0.1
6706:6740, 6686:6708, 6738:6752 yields -0.2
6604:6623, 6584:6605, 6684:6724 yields 0.0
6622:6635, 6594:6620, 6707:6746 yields 0.1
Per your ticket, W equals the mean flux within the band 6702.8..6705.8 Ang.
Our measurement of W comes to 12.6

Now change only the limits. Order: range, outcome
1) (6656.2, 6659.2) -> 12.4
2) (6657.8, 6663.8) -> 12.7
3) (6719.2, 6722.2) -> 11.9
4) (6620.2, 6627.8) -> 12.6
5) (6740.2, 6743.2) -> 12.2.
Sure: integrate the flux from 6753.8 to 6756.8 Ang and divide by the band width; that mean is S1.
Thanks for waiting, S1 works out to 12.3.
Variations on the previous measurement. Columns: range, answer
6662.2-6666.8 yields 12.4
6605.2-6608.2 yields 12.8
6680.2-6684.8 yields 12.6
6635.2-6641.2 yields 12.5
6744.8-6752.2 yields 12.4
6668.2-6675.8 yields 12.2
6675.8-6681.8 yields 12.2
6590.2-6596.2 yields 12.2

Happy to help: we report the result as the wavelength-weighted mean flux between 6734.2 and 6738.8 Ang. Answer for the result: 12.6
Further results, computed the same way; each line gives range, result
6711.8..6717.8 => 12.4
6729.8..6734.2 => 12.8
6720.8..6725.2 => 12.6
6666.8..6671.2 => 12.1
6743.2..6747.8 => 12.3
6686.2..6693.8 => 12.5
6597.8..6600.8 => 12.7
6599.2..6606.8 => 12.8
